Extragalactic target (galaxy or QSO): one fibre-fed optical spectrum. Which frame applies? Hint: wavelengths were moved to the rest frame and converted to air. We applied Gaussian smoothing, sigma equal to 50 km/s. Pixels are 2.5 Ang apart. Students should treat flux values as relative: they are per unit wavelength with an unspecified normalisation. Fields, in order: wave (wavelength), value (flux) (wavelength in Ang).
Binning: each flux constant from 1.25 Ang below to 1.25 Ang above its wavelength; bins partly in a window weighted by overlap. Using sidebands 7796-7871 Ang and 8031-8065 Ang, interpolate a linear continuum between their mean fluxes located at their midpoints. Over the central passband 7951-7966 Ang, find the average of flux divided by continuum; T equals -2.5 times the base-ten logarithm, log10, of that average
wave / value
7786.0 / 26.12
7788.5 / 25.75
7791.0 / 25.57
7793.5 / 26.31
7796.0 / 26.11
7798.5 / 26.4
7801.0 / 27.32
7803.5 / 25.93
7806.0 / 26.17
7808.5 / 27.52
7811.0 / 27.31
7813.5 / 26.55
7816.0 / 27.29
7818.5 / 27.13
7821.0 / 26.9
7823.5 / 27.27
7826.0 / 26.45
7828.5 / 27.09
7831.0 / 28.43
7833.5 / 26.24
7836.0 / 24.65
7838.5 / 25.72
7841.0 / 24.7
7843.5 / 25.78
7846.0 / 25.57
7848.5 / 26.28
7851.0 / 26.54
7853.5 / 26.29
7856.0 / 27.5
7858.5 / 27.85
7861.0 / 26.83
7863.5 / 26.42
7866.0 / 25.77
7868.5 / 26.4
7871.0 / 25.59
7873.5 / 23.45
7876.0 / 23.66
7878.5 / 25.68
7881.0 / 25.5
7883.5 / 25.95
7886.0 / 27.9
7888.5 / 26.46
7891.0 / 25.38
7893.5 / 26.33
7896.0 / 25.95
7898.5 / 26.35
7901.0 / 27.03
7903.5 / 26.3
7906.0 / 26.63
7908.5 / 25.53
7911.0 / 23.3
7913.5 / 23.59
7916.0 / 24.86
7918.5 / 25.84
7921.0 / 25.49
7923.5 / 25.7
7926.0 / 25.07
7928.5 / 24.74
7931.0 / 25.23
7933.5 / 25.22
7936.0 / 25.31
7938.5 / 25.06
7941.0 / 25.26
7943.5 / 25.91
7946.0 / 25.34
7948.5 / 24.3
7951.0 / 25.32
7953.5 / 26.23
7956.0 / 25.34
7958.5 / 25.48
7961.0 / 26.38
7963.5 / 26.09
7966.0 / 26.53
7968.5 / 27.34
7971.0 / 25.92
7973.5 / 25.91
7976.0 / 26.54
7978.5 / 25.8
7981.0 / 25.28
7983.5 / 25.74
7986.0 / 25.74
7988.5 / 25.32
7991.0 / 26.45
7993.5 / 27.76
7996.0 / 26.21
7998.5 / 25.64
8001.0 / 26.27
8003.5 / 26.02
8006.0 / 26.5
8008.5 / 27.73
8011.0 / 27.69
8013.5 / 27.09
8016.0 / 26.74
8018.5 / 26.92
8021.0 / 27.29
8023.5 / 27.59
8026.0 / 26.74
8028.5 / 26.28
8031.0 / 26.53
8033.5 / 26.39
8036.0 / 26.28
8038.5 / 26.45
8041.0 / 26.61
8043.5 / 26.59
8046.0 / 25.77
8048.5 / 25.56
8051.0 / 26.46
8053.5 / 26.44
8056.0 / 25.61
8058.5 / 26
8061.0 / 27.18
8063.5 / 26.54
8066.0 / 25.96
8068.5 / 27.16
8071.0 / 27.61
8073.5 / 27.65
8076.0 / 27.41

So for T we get 0.02 mag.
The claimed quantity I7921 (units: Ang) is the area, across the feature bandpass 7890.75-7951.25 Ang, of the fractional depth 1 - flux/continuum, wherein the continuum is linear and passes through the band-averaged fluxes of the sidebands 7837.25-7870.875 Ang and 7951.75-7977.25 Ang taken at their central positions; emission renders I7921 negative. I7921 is 1.8 Ang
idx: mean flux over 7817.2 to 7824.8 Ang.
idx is 27.1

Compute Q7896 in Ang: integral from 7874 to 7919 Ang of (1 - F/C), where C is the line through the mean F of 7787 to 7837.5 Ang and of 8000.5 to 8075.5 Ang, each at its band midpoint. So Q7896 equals 1.7 Ang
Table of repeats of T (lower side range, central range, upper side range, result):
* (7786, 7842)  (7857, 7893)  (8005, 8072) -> 0.02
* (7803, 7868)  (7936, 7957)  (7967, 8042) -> 0.05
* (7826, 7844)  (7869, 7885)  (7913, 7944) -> 0.03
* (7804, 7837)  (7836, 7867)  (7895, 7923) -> 0.01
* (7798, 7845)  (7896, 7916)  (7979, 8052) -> 0.04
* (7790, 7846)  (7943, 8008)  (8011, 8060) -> 0.02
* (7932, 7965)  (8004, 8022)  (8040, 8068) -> -0.05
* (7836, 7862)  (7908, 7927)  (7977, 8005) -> 0.05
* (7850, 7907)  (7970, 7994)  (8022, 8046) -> 0.02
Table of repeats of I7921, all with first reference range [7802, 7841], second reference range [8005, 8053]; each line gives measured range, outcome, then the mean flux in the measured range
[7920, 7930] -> 0.5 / 25.2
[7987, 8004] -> 0.3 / 26.2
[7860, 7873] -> 0.3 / 26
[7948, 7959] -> 0.5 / 25.4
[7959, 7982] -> 0.4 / 26.2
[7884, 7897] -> 0.1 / 26.4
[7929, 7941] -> 0.7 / 25.2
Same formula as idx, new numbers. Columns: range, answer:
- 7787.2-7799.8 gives 26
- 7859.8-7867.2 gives 26.3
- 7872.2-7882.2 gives 24.6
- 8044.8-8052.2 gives 25.9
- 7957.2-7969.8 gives 26.4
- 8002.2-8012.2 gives 27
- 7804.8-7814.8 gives 26.9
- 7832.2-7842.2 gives 25.3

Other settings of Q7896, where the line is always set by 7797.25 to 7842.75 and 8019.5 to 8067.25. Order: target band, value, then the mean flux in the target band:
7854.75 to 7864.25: -0.2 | 27.2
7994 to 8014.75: -0.2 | 26.7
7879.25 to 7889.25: 0.1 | 26.4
